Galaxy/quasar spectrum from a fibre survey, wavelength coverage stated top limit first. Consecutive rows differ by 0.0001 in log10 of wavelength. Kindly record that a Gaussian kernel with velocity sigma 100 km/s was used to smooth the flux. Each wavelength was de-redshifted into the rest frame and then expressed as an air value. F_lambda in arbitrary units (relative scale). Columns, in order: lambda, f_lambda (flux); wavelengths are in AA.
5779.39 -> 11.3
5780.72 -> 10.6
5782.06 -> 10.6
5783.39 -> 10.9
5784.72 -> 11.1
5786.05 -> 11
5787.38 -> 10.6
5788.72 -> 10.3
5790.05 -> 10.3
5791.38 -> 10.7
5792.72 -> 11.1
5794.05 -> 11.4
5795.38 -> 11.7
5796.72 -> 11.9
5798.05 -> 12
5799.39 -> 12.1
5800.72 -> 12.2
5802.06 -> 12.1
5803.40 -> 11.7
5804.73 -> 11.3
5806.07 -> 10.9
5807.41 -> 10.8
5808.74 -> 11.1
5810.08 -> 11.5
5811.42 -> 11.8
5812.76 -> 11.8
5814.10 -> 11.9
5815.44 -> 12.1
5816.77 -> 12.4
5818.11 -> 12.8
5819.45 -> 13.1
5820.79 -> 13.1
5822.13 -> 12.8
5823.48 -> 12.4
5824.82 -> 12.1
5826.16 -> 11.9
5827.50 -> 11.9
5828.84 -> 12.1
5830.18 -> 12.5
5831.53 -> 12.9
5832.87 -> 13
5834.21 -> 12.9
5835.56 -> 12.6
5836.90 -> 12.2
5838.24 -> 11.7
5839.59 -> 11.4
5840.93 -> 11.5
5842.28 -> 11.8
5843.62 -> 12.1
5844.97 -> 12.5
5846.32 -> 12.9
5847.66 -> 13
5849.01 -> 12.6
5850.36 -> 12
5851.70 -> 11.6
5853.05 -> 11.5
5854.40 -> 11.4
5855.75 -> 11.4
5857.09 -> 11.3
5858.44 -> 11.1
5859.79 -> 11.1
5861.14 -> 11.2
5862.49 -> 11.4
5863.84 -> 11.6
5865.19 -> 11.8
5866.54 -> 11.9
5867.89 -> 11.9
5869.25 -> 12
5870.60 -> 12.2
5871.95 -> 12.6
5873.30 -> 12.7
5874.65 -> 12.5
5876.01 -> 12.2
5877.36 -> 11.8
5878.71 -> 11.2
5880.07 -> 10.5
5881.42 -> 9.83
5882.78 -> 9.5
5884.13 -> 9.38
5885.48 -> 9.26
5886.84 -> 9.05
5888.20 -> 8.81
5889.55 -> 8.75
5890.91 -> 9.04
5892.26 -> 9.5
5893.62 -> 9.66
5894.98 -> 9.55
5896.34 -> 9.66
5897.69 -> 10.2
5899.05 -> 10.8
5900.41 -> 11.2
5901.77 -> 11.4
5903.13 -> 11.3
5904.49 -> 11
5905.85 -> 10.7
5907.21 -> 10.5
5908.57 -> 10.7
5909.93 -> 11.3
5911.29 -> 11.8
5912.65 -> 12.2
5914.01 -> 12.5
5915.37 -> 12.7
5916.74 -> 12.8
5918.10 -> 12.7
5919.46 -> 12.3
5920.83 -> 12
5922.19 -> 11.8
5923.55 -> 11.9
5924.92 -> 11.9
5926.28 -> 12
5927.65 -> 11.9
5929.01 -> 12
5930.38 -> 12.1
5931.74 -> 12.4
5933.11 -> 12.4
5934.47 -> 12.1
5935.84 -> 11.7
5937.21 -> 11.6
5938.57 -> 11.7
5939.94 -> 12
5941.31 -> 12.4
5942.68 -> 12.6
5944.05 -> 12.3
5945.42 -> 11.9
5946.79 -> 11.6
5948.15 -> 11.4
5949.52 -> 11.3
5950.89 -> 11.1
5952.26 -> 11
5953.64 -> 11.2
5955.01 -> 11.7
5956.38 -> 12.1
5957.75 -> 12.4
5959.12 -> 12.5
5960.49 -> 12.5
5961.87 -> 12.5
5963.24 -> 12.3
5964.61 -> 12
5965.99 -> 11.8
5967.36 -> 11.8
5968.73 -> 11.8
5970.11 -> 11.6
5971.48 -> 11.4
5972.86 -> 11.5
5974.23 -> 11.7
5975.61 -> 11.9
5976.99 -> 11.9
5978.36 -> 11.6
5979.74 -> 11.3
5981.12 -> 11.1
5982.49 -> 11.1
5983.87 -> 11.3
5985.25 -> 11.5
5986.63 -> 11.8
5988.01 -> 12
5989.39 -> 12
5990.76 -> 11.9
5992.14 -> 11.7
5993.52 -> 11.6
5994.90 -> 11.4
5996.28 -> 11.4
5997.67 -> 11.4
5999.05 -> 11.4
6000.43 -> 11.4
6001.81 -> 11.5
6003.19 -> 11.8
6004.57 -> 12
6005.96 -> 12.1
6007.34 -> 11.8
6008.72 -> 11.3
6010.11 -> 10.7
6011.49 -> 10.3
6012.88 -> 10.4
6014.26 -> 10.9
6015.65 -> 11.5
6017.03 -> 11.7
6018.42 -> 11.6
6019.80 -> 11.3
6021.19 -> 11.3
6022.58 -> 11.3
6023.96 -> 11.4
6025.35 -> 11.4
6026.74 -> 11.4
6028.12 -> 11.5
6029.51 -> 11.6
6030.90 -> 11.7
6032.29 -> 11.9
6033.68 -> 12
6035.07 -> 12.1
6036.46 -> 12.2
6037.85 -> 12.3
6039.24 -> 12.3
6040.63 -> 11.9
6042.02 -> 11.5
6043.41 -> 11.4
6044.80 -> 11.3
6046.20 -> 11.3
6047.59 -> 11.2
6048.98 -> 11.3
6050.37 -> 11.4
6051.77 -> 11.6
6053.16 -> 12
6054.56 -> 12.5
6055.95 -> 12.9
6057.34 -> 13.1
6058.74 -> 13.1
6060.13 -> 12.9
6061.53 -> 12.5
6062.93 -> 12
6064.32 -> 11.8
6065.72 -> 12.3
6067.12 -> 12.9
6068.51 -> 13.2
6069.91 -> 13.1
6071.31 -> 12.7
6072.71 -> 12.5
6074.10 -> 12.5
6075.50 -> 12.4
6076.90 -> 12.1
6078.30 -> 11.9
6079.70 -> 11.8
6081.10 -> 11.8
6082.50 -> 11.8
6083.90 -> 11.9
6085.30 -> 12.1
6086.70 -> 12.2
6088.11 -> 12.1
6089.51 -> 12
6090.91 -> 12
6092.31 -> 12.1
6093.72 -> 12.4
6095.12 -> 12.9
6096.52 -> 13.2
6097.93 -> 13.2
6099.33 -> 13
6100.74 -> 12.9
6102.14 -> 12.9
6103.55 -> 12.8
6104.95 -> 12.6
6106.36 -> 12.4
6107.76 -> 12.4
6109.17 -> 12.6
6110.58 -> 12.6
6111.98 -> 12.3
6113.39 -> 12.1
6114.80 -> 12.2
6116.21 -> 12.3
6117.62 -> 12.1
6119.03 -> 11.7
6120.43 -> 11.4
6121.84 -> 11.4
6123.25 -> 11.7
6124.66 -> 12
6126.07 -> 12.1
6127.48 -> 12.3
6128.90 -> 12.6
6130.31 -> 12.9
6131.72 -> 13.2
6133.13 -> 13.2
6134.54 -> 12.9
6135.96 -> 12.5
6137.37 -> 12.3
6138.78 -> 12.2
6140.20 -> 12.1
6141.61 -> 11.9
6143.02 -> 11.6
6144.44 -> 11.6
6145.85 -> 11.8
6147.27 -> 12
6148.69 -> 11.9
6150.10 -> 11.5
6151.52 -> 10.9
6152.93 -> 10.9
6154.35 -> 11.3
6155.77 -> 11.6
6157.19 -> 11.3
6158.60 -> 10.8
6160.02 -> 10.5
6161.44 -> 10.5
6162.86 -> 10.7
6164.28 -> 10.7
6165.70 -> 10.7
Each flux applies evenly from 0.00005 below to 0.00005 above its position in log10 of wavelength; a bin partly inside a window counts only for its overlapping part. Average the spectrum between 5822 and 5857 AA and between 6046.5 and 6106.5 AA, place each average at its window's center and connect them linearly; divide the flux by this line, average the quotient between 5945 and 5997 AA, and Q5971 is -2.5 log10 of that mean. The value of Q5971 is 0.05 mag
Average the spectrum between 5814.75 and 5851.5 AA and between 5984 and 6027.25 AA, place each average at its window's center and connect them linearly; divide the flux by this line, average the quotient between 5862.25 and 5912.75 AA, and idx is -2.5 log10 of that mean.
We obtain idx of 0.12 mag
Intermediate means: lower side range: 12.4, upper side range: 11.5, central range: 10.8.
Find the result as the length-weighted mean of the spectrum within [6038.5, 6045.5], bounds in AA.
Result 11.7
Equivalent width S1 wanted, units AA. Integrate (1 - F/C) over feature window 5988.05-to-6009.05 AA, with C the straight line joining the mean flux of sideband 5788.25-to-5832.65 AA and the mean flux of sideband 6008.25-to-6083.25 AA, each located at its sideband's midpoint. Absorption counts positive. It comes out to 0.4 AA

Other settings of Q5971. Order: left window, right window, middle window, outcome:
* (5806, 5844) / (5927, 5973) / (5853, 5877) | 0.026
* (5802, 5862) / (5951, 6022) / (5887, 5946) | 0.038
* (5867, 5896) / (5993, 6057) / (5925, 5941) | -0.102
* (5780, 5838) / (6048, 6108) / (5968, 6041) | 0.061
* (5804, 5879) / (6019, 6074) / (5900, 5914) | 0.068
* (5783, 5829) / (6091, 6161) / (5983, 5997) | 0.027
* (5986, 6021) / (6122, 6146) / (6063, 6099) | -0.036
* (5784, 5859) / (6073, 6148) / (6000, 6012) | 0.062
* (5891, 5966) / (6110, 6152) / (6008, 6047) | 0.036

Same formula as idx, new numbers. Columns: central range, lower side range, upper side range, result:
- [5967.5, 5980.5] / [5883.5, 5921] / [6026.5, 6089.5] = -0.03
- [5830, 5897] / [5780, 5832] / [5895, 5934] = 0.03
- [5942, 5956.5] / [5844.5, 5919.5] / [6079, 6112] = 0.00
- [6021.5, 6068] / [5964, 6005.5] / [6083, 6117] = 0.01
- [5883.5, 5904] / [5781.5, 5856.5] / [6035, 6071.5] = 0.21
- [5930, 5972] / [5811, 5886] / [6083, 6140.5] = 0.01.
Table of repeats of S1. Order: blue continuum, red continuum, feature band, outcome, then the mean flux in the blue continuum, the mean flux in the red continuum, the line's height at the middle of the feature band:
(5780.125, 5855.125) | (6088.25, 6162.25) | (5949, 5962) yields 0.16 AA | 11.8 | 12.1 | 12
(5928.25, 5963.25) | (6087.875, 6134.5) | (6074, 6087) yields 0.33 AA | 11.9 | 12.4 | 12.3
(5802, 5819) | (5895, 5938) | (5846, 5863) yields -0.04 AA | 11.7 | 11.6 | 11.7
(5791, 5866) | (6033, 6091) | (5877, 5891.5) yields 2.76 AA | 11.9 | 12.1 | 12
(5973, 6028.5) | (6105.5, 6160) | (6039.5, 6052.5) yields 0.21 AA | 11.5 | 12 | 11.6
